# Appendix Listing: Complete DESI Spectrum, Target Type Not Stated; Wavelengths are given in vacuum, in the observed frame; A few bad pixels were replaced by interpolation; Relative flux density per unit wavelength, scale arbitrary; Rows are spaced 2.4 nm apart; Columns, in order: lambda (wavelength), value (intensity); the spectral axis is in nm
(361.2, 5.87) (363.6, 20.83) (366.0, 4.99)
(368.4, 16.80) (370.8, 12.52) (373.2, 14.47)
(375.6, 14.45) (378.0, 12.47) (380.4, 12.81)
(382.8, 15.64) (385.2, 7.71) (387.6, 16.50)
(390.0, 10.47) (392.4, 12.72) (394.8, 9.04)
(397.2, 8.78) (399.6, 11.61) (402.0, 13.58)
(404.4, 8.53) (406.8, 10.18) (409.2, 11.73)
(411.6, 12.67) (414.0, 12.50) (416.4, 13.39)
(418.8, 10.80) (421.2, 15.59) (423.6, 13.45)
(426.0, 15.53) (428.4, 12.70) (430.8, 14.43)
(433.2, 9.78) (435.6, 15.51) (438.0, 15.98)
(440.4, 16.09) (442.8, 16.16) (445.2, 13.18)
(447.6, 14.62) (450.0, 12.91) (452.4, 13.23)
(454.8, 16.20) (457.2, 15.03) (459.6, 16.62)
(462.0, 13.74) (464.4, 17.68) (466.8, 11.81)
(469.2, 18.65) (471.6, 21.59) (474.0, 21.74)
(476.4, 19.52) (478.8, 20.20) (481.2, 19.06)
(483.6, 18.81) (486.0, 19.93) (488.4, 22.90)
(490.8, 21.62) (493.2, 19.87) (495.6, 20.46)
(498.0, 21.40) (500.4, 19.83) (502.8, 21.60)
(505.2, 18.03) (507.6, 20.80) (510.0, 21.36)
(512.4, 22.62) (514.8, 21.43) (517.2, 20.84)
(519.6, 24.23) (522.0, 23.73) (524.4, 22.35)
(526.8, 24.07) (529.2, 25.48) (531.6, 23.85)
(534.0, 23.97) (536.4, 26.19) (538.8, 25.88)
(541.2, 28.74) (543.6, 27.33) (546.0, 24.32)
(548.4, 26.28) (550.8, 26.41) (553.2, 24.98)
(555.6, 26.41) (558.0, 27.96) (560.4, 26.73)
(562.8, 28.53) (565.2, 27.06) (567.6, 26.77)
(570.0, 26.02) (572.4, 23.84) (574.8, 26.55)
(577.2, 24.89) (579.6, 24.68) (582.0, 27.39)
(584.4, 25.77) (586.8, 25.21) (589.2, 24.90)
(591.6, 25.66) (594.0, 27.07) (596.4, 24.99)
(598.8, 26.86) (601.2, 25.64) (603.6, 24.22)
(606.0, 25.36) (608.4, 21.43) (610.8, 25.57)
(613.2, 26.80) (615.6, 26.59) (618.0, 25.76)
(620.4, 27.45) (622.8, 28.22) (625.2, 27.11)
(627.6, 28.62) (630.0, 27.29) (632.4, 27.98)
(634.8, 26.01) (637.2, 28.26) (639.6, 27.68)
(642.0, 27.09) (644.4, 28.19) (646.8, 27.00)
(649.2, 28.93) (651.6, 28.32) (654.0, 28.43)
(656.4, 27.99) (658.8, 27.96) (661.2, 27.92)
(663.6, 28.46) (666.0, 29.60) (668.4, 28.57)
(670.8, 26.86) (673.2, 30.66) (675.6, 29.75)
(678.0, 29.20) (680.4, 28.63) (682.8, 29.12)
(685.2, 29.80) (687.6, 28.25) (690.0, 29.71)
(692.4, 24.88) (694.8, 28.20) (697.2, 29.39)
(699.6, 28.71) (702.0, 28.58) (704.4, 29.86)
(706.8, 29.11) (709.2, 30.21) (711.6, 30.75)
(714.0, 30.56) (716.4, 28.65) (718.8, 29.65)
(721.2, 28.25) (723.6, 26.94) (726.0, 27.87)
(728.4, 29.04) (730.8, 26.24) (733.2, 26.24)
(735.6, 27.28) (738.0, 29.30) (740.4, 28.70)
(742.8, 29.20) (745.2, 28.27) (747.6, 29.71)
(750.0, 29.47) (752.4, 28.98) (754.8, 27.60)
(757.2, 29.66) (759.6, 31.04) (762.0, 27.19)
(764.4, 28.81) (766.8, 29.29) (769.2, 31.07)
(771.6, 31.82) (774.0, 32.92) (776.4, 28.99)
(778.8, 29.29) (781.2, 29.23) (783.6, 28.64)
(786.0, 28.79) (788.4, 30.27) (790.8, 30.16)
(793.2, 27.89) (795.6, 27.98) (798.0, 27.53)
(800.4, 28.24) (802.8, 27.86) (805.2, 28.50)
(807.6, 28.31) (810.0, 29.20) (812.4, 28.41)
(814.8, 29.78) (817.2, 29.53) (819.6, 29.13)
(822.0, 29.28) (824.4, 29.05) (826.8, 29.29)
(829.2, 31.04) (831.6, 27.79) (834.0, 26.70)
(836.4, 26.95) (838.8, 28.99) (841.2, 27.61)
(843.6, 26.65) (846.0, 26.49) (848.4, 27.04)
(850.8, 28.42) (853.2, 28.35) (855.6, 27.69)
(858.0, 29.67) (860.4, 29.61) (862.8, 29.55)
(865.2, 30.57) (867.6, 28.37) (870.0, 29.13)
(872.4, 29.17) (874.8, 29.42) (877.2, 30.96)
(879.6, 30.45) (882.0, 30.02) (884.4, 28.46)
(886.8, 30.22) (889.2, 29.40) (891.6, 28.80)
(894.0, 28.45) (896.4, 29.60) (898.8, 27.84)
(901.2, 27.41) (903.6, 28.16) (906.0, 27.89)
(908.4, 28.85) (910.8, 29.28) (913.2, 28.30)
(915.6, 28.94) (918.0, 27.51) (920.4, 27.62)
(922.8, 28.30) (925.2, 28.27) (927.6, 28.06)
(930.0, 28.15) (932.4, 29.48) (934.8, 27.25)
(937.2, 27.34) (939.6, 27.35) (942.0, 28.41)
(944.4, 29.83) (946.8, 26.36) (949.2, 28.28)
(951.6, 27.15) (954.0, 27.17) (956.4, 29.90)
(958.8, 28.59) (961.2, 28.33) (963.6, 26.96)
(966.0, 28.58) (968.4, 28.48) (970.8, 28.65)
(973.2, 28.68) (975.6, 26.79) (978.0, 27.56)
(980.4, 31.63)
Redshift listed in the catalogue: 0.17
